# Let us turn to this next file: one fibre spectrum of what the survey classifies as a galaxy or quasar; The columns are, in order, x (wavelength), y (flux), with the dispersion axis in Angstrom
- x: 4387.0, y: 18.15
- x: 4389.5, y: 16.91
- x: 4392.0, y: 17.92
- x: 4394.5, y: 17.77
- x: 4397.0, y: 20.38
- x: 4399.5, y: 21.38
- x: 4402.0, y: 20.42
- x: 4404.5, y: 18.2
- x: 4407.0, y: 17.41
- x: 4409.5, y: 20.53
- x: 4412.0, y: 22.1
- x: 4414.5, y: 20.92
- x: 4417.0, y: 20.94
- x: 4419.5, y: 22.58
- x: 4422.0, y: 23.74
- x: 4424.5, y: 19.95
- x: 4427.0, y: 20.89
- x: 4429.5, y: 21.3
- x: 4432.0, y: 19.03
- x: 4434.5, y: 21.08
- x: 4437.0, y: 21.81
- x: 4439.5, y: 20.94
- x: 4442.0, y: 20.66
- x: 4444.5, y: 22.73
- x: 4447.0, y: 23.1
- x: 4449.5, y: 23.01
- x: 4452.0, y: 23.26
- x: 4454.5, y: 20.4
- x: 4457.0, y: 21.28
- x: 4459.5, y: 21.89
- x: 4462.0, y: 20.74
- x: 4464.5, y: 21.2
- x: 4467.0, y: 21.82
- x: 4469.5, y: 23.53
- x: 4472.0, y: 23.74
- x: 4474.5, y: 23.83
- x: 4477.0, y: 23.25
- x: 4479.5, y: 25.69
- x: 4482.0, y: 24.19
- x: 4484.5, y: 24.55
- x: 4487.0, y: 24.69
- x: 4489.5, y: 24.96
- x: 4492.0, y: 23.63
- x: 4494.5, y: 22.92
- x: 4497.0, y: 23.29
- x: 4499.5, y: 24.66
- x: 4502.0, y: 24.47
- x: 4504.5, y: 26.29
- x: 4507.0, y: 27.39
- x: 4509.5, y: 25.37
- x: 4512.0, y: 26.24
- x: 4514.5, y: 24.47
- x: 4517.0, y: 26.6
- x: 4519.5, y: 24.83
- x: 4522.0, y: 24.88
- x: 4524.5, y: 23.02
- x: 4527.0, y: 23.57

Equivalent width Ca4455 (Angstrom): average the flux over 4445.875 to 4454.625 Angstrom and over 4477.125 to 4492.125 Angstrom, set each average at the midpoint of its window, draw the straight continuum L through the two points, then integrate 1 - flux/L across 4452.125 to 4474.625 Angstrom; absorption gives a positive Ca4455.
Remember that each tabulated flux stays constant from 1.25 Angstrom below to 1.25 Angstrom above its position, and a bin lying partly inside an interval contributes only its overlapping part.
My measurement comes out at 1.35 Angstrom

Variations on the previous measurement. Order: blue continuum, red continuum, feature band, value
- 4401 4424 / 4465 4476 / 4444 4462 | 0.21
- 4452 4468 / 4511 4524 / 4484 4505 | -0.55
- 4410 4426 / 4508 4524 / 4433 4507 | 1.65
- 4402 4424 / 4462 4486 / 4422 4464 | 1.15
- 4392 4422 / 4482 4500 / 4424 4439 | 0.47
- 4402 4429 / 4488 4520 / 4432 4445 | 0.42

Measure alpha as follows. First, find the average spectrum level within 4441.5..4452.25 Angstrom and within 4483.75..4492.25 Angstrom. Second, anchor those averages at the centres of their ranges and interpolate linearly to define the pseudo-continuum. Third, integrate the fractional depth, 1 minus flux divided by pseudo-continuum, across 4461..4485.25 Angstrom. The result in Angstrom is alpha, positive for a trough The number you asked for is 0.6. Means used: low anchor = 22.6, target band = 23.3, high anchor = 24.5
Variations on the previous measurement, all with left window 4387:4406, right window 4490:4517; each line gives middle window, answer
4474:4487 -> -0.4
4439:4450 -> -0.2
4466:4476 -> -0.1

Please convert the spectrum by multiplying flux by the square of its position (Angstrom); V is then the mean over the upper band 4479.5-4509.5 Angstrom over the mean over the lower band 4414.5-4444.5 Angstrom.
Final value 1.2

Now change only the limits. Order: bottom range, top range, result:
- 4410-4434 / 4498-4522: 1.25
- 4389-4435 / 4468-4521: 1.27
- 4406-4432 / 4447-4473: 1.07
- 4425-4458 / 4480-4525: 1.19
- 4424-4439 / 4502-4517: 1.29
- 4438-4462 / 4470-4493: 1.13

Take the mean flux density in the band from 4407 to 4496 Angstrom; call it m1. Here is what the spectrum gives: 22.2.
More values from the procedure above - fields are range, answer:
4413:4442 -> 21.2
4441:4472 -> 22.1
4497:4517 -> 25.5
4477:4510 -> 24.7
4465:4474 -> 22.9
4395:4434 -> 20.6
